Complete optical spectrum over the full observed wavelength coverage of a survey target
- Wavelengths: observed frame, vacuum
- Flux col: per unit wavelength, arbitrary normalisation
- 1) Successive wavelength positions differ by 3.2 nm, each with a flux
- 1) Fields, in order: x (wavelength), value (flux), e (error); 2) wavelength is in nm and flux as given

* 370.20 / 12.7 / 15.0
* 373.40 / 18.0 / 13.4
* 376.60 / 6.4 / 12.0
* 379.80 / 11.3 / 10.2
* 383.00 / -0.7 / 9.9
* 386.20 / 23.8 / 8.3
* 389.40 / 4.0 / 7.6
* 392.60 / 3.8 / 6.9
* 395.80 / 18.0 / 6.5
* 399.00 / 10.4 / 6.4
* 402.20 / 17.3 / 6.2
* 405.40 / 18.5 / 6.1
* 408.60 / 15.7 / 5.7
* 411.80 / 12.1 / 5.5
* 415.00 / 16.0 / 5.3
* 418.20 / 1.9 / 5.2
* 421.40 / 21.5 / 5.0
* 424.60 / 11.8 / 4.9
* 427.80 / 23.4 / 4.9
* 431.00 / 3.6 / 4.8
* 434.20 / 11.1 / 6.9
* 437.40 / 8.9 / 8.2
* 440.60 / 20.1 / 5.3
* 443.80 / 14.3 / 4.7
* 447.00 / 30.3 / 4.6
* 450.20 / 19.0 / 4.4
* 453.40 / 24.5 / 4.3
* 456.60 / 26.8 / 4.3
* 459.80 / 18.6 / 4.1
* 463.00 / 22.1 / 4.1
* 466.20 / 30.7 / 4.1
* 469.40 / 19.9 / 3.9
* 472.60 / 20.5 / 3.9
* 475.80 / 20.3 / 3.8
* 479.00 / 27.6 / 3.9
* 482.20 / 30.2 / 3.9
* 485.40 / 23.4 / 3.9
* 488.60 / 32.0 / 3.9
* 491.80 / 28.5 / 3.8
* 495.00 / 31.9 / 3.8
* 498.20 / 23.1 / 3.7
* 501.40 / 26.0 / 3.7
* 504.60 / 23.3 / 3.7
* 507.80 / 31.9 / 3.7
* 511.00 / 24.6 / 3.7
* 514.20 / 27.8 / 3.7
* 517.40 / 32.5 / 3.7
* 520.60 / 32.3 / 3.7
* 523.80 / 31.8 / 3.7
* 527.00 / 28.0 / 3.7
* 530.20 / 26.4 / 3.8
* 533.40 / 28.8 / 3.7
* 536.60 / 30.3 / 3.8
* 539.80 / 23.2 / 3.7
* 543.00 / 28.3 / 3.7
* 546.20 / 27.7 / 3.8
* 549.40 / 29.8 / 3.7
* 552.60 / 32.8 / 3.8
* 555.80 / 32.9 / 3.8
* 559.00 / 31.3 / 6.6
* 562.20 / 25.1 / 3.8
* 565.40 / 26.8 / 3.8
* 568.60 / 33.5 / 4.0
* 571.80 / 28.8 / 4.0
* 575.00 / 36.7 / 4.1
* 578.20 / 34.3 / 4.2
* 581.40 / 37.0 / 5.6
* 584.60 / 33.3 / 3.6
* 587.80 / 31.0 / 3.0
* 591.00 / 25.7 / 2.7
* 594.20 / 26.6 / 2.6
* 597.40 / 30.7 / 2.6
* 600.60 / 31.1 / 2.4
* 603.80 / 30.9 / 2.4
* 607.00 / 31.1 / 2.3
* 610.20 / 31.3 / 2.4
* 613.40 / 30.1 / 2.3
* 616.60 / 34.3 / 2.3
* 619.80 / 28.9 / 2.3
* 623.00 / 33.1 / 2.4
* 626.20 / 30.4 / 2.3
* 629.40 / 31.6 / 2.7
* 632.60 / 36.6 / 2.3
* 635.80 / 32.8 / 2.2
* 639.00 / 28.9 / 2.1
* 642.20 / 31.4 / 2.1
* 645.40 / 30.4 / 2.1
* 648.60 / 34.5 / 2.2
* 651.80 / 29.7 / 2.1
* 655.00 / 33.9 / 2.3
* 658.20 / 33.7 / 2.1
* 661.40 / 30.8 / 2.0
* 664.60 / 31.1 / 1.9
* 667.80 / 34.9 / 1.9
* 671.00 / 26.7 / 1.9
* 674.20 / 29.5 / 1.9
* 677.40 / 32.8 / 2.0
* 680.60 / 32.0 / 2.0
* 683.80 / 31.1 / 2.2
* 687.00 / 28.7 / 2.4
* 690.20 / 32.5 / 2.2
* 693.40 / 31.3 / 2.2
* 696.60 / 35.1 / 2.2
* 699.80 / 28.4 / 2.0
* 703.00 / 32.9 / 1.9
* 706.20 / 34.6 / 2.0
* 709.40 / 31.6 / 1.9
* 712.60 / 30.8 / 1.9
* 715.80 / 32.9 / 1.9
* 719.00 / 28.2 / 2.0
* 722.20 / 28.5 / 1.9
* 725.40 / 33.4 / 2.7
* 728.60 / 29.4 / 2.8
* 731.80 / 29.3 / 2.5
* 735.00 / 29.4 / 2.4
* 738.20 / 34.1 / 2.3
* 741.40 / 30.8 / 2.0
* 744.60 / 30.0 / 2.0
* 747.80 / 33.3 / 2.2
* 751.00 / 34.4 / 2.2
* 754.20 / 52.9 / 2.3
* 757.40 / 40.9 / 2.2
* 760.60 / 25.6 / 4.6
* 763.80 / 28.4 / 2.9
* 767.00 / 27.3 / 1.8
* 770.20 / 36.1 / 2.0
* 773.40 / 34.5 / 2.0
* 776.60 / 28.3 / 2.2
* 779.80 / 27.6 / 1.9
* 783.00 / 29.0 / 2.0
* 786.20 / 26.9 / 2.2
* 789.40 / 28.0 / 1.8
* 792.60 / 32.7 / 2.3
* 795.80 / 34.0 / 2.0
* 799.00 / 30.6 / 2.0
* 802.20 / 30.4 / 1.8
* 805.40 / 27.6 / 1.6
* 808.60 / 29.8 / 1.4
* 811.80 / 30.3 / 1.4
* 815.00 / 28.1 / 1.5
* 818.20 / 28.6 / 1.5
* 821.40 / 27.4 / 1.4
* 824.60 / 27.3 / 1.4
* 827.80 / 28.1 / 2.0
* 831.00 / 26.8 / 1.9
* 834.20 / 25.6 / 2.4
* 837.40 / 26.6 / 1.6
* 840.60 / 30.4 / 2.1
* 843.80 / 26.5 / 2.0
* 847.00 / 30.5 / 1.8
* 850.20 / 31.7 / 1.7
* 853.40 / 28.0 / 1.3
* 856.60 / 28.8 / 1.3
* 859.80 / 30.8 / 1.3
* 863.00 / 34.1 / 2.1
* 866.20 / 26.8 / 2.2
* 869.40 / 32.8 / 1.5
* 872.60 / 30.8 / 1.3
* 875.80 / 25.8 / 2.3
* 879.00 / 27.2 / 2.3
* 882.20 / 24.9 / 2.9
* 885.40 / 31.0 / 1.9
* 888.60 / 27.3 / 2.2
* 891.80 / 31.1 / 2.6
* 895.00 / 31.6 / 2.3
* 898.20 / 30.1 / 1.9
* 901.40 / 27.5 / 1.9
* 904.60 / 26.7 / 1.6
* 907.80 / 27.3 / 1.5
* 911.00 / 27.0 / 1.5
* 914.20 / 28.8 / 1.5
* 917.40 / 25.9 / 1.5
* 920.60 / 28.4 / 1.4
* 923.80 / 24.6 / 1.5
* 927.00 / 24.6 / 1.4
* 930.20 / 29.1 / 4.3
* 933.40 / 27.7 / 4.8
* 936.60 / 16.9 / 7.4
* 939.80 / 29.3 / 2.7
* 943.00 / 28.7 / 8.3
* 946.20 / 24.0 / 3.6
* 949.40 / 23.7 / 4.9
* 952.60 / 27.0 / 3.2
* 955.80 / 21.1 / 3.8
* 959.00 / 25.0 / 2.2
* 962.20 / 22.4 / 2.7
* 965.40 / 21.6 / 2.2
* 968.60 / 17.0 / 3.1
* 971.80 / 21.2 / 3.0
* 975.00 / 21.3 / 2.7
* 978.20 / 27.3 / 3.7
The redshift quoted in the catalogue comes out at 0.15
